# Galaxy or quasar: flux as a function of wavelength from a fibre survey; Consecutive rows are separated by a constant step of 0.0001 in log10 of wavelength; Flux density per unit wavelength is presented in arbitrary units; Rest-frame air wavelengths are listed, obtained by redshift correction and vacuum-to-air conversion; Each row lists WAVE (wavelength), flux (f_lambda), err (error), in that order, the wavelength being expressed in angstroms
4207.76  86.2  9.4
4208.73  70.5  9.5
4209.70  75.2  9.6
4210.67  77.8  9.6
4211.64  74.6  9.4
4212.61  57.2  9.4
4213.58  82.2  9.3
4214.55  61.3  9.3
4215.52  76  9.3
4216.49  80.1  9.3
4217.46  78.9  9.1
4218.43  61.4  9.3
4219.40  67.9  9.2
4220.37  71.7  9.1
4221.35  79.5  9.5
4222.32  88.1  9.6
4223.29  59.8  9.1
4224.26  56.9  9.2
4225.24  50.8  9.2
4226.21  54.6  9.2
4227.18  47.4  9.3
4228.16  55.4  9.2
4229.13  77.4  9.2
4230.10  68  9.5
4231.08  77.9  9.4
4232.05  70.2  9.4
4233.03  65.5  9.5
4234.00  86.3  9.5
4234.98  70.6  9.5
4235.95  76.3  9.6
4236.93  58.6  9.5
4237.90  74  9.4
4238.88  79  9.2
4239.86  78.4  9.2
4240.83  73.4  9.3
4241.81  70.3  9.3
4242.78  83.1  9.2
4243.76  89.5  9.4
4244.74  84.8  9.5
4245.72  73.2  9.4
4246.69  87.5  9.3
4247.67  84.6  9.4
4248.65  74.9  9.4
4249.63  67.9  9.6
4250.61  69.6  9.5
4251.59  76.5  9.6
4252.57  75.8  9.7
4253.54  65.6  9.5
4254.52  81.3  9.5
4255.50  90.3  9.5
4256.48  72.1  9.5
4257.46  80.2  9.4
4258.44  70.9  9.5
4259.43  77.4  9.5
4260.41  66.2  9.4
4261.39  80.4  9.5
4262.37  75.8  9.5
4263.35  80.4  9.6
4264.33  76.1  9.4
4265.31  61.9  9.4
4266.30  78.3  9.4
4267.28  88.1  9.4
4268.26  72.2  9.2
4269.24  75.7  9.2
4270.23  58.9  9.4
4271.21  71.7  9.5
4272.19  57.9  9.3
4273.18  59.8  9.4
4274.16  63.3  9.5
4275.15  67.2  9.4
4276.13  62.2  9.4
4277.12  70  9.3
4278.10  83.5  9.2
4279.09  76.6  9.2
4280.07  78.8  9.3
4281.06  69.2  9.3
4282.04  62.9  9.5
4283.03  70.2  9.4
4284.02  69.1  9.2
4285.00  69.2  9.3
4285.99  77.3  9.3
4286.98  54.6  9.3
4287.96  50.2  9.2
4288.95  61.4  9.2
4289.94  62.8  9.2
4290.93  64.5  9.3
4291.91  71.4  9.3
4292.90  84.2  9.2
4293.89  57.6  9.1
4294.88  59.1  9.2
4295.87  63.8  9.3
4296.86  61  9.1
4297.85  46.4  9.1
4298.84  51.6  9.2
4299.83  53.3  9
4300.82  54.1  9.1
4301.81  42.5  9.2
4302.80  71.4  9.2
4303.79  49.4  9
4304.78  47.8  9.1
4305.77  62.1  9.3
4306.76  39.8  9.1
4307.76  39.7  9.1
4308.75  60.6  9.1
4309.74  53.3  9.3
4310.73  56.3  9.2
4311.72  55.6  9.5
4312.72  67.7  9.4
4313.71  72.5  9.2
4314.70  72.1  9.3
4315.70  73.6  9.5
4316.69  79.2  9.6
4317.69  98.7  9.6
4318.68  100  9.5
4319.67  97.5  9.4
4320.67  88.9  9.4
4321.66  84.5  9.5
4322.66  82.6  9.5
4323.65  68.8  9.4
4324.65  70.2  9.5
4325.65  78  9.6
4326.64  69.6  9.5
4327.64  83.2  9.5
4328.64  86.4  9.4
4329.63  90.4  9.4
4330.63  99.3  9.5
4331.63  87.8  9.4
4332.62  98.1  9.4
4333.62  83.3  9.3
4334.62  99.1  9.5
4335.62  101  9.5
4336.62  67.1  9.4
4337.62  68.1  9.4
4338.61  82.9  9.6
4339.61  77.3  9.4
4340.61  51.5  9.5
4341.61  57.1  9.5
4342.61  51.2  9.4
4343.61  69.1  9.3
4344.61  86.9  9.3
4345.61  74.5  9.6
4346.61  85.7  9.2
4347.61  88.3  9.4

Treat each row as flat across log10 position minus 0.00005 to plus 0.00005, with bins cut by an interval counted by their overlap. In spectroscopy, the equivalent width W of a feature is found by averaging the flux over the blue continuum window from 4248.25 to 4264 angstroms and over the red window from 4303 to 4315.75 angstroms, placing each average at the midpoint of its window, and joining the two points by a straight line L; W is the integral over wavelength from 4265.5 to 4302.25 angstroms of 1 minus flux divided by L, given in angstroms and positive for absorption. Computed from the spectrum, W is 0.4 angstroms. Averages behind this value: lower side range 75.4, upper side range 57.5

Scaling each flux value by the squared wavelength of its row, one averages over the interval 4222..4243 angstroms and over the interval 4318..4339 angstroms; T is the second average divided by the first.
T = 1.29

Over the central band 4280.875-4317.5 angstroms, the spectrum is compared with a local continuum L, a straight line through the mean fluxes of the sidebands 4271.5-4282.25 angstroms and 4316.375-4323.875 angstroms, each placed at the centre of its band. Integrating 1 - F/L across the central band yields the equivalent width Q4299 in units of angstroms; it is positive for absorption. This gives 8.0 angstroms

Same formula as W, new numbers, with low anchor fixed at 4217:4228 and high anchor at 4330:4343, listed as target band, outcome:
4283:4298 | 1.88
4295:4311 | 4.59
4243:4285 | -2.32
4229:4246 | -2.20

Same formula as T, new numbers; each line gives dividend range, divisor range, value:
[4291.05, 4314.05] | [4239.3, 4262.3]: 0.76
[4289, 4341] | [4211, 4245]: 1.04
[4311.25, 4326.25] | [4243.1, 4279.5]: 1.10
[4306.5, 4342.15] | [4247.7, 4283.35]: 1.08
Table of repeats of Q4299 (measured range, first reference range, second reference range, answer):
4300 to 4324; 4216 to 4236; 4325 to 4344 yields 3.02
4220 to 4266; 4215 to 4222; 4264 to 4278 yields -0.98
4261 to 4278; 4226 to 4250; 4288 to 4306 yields -1.33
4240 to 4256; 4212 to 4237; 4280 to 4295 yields -2.43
